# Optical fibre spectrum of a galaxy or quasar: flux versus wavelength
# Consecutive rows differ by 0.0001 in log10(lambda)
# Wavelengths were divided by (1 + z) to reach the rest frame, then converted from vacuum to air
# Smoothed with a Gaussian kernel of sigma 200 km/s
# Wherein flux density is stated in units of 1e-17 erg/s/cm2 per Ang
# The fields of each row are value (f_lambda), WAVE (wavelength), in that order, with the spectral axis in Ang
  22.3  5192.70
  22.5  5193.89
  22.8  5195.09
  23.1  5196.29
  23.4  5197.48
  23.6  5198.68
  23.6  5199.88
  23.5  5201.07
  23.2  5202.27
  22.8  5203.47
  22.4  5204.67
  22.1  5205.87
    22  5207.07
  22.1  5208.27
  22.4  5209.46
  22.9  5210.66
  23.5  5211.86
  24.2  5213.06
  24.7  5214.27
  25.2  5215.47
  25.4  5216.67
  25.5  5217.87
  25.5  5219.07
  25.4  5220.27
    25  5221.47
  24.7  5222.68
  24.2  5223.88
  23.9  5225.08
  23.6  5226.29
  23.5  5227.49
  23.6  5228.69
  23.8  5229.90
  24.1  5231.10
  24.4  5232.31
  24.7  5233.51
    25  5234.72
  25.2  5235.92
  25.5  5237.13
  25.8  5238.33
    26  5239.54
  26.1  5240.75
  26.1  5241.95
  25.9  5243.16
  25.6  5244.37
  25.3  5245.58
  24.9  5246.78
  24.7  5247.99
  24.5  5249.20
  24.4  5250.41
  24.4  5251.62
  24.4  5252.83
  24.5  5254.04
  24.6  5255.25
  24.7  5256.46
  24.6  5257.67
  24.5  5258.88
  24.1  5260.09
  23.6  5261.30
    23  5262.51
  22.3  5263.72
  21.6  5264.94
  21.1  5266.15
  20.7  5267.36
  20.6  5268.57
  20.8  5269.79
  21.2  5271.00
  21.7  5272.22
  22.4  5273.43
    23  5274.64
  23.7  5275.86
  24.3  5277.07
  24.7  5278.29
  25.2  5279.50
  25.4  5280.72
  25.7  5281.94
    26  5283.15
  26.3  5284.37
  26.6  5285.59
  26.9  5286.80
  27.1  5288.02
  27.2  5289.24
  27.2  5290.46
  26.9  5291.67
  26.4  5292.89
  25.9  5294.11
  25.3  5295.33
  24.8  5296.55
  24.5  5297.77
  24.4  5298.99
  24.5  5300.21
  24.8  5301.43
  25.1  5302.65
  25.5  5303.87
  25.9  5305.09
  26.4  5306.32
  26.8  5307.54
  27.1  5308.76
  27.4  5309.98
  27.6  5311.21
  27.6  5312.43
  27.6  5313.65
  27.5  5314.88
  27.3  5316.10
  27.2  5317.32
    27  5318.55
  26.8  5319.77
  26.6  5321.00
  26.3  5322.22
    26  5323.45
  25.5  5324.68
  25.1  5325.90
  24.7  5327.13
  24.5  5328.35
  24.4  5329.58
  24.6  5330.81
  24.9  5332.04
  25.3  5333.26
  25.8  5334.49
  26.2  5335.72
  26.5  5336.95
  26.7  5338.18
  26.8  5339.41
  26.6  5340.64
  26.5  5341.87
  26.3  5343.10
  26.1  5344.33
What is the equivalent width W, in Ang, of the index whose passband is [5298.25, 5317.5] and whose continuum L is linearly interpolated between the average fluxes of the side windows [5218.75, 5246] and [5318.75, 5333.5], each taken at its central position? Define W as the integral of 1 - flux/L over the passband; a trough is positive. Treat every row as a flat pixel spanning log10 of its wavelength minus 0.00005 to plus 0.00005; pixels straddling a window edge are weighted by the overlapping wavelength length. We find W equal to -0.8 Ang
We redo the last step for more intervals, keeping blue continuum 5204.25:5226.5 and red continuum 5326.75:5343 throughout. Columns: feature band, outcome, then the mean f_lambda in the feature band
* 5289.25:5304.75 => -0.2 Ang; 25.5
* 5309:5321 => -0.9 Ang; 27.3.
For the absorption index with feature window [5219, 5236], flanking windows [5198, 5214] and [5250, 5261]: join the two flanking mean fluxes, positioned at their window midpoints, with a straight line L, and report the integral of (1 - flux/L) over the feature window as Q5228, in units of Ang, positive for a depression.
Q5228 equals -0.6 Ang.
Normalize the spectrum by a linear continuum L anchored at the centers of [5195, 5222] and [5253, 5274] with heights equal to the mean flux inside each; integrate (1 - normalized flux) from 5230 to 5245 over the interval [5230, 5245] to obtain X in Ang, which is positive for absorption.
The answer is -1.4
